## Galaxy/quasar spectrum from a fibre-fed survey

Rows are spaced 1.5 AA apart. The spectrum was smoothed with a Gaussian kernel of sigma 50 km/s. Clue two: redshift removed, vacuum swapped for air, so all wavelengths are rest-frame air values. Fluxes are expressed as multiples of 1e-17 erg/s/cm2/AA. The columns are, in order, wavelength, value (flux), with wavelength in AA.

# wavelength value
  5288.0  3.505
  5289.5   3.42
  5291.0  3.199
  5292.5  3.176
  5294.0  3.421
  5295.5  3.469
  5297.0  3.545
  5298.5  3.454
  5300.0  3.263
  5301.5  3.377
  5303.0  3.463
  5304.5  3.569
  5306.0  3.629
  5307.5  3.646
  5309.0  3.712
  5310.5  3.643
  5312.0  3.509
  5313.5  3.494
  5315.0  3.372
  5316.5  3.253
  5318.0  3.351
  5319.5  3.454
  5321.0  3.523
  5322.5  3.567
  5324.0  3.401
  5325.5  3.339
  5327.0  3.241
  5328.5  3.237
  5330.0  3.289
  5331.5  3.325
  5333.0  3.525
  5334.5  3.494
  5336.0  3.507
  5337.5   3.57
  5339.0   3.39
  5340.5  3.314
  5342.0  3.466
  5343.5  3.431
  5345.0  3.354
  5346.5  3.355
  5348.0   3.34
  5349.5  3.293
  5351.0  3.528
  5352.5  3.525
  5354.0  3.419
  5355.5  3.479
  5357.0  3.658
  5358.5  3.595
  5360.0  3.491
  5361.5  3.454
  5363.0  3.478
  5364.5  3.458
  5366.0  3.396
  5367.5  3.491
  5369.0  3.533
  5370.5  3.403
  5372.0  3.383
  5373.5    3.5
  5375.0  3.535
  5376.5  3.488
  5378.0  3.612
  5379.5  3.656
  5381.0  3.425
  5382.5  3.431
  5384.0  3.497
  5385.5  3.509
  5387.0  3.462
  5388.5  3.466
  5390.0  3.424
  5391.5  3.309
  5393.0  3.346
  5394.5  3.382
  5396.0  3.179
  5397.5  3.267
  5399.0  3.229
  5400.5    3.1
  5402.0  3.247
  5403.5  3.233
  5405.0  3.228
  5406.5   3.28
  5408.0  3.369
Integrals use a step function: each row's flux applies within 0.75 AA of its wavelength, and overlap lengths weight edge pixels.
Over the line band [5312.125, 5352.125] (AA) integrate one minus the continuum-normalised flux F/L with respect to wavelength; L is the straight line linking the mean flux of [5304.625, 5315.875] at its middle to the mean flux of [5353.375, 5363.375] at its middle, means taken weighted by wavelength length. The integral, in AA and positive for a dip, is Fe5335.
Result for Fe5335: 1.6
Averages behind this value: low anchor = 3.57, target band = 3.4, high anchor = 3.51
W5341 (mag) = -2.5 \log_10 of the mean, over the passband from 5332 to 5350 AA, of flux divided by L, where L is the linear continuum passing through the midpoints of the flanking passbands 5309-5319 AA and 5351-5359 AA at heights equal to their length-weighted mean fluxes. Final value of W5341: 0.03 mag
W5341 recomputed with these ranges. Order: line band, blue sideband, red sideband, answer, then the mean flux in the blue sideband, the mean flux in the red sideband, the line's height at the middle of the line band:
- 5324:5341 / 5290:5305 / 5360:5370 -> 0.014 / 3.39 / 3.47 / 3.43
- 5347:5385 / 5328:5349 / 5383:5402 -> -0.035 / 3.4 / 3.34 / 3.37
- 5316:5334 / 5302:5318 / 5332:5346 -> 0.032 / 3.52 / 3.45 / 3.48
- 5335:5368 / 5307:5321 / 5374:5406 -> -0.005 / 3.49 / 3.38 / 3.44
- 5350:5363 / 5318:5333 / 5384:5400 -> -0.044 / 3.38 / 3.36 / 3.37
